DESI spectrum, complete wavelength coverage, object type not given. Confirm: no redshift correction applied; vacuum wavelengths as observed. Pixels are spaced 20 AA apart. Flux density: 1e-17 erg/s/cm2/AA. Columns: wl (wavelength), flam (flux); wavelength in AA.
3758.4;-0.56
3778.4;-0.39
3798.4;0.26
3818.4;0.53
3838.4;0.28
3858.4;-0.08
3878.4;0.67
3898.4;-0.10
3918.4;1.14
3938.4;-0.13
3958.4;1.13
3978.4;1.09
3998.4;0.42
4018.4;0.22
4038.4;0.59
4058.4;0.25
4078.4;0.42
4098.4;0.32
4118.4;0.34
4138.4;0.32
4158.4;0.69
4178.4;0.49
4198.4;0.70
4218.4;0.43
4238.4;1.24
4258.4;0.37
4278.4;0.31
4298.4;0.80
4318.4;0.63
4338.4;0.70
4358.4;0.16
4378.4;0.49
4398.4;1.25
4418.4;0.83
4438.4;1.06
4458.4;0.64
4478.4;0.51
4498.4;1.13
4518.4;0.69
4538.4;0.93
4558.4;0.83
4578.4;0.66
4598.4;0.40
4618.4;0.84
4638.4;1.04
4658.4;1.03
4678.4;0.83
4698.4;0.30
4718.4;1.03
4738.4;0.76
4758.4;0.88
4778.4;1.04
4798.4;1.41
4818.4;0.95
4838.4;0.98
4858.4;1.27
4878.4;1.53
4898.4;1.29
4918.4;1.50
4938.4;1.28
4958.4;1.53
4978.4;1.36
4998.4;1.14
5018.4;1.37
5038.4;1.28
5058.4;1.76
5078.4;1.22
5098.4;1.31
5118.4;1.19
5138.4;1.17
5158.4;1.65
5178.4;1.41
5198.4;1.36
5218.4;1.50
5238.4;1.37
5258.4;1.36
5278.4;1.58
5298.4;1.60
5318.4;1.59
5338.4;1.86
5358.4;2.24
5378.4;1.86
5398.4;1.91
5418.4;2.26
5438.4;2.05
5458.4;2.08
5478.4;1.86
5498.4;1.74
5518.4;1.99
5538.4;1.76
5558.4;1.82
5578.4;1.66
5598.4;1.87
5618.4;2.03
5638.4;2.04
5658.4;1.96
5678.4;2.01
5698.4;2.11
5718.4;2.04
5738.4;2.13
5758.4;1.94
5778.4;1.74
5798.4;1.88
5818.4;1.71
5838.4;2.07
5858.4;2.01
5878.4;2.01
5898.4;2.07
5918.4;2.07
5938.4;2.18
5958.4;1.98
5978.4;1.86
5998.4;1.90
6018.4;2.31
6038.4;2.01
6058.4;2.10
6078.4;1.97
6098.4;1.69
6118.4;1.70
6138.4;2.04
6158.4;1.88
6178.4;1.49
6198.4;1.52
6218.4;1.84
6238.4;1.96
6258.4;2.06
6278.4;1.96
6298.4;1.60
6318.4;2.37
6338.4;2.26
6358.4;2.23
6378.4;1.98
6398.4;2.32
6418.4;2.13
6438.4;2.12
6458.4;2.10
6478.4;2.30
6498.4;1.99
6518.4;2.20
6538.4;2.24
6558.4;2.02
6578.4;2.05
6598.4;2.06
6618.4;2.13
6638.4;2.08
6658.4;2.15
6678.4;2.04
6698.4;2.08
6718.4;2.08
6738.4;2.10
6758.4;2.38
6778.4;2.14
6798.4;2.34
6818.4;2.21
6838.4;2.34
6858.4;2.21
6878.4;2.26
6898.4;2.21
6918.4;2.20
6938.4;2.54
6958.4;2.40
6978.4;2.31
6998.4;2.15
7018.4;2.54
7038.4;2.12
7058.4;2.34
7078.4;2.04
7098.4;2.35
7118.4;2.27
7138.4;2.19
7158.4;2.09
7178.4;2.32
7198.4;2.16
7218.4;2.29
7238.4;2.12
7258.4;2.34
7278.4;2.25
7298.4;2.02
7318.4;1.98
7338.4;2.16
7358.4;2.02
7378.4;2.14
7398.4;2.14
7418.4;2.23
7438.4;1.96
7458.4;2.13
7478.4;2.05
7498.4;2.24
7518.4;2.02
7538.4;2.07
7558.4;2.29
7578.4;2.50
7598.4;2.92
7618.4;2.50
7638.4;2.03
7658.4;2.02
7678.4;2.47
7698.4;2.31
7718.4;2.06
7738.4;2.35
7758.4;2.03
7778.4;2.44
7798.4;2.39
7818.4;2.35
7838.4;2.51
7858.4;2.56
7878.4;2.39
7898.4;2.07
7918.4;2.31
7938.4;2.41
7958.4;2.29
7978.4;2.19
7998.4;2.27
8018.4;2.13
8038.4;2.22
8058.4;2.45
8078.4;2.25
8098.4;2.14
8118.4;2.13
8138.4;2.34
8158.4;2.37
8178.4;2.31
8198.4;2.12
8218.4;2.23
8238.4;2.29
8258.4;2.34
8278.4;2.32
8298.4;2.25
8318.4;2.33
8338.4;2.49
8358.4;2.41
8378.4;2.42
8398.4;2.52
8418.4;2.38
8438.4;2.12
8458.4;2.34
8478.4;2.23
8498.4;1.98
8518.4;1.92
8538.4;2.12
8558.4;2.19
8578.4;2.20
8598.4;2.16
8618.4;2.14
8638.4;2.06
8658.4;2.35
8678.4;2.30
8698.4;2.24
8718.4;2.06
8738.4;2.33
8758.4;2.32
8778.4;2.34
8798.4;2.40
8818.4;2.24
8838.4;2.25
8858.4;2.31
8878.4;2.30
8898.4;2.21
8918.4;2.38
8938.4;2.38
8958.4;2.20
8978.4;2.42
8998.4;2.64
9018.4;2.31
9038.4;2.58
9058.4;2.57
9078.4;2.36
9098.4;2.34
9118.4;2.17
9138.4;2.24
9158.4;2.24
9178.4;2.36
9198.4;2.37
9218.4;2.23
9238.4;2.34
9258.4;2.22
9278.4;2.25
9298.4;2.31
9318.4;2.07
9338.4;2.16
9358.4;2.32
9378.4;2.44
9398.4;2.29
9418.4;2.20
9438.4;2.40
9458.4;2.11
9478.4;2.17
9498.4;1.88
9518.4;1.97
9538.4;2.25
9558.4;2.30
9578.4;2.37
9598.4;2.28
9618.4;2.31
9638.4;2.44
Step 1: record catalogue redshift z 0.194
